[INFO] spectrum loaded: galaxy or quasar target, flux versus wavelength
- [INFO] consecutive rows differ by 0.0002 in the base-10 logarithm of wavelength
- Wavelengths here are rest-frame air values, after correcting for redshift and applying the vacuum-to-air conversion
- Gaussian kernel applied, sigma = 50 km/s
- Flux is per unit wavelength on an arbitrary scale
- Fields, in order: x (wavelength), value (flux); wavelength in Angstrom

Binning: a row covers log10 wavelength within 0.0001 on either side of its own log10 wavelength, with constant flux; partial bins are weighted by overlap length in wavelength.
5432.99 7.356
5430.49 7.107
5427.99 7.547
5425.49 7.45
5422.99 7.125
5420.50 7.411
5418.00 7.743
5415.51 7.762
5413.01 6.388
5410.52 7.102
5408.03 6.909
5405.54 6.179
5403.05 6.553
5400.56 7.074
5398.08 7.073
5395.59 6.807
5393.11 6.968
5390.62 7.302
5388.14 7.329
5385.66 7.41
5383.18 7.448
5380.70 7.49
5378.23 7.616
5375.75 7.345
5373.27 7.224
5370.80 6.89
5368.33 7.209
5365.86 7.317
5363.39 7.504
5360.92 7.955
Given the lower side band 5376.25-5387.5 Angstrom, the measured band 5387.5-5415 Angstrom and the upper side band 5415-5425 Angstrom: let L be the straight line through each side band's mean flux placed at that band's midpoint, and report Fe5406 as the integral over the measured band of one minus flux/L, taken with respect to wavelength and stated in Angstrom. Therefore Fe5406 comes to 2.16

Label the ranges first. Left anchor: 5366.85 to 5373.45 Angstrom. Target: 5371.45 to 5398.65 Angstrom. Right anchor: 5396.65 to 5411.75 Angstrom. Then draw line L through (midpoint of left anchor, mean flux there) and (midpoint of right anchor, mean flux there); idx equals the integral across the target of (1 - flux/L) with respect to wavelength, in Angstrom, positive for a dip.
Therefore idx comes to -1.1 Angstrom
